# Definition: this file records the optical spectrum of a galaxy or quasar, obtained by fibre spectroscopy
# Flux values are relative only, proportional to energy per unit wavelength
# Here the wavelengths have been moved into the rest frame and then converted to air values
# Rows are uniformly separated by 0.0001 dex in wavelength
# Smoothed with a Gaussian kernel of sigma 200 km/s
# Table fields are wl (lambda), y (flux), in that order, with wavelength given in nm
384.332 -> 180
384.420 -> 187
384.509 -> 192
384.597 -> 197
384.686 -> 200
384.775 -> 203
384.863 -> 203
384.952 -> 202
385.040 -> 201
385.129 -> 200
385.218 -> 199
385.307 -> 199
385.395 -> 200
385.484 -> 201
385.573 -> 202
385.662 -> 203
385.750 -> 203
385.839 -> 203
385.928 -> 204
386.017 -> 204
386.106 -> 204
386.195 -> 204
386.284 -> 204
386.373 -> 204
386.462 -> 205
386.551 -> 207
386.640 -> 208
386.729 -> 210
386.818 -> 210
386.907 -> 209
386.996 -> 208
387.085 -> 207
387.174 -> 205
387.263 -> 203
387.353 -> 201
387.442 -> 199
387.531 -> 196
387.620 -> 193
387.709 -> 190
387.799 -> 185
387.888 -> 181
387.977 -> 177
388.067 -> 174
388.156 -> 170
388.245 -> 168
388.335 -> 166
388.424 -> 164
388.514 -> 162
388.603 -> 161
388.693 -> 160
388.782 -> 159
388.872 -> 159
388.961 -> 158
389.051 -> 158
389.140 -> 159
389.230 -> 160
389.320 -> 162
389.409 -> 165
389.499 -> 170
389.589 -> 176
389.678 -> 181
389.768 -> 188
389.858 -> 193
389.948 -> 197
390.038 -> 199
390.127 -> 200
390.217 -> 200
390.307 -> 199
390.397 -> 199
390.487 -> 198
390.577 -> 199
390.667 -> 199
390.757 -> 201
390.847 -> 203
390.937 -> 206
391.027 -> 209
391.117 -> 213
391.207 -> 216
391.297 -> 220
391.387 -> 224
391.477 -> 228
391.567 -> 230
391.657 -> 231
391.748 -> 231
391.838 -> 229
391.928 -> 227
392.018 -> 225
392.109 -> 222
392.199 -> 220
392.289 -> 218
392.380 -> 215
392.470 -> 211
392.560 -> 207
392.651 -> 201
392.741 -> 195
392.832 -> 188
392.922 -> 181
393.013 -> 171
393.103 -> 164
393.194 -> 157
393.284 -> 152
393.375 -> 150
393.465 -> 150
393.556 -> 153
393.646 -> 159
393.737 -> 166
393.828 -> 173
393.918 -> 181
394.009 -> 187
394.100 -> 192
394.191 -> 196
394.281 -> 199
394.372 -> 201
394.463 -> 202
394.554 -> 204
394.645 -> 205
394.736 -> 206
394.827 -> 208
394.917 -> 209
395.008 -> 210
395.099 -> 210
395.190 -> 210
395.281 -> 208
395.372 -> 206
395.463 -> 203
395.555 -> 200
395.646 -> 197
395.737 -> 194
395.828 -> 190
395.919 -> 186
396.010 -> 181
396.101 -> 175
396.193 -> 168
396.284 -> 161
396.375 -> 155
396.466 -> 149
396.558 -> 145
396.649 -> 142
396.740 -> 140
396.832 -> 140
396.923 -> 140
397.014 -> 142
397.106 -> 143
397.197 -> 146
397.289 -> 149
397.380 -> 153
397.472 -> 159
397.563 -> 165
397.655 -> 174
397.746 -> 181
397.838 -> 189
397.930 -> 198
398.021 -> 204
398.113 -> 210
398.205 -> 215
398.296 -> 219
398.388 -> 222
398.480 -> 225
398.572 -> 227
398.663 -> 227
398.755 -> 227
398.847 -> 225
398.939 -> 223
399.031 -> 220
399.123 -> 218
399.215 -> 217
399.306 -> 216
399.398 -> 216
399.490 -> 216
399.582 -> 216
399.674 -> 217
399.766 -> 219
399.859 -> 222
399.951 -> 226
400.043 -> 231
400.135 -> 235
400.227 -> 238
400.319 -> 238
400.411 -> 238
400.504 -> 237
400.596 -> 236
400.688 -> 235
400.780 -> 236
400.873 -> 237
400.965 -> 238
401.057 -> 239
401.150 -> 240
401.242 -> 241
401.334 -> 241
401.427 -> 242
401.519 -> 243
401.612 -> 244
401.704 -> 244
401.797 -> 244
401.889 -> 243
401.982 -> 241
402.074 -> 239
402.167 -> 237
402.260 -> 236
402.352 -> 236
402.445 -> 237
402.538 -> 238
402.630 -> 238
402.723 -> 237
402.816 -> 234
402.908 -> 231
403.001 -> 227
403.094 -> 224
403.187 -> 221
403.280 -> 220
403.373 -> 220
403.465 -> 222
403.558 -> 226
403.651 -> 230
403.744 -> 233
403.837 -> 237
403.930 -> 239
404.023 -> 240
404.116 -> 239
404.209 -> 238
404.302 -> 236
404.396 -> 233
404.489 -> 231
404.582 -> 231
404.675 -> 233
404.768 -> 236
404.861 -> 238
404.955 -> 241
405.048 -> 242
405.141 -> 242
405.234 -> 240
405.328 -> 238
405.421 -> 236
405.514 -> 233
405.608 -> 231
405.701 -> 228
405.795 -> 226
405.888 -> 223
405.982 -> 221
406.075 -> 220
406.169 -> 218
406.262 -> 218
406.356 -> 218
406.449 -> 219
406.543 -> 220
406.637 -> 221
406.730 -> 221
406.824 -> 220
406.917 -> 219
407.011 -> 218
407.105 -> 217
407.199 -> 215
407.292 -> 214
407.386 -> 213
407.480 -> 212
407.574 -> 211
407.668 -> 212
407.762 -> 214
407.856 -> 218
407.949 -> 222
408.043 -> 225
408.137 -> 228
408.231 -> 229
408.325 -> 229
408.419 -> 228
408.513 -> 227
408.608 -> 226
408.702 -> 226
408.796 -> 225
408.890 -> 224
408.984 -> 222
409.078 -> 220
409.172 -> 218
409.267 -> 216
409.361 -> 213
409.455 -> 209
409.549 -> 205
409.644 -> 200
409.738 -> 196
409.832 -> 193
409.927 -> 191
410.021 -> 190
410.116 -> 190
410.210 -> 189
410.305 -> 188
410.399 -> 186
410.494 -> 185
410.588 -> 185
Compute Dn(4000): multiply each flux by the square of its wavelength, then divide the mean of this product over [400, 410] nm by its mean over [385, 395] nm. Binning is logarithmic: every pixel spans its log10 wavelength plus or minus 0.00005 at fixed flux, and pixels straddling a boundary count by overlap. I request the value 1.27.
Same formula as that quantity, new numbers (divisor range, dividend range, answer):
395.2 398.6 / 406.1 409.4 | 1.30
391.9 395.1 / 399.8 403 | 1.29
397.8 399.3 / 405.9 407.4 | 1.05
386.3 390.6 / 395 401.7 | 1.15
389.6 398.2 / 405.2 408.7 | 1.25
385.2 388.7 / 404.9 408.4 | 1.27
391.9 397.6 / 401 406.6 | 1.34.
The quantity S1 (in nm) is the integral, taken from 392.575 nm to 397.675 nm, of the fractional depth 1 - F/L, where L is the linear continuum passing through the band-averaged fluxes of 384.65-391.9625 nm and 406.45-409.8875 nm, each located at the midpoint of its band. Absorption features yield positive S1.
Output 0.65 nm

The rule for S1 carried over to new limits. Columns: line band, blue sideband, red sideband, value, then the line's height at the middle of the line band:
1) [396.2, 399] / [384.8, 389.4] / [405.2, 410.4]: 0.32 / 203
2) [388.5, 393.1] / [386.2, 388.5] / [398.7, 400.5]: 0.15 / 202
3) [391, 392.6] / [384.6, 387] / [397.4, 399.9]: -0.12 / 206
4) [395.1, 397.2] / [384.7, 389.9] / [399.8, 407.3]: 0.40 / 212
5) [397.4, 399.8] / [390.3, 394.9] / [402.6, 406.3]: 0.07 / 215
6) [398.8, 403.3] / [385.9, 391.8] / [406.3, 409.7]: -0.49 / 209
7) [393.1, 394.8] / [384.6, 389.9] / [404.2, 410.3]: 0.17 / 200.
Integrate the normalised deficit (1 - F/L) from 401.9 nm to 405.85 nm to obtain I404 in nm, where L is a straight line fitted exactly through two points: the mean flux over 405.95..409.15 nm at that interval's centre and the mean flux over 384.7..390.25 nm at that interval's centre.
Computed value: -0.35 nm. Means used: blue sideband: 189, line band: 234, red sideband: 220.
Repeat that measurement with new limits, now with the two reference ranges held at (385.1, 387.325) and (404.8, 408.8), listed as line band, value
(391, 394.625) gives 0.23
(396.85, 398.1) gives 0.29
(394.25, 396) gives 0.09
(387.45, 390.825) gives 0.45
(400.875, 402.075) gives -0.12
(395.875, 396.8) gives 0.23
